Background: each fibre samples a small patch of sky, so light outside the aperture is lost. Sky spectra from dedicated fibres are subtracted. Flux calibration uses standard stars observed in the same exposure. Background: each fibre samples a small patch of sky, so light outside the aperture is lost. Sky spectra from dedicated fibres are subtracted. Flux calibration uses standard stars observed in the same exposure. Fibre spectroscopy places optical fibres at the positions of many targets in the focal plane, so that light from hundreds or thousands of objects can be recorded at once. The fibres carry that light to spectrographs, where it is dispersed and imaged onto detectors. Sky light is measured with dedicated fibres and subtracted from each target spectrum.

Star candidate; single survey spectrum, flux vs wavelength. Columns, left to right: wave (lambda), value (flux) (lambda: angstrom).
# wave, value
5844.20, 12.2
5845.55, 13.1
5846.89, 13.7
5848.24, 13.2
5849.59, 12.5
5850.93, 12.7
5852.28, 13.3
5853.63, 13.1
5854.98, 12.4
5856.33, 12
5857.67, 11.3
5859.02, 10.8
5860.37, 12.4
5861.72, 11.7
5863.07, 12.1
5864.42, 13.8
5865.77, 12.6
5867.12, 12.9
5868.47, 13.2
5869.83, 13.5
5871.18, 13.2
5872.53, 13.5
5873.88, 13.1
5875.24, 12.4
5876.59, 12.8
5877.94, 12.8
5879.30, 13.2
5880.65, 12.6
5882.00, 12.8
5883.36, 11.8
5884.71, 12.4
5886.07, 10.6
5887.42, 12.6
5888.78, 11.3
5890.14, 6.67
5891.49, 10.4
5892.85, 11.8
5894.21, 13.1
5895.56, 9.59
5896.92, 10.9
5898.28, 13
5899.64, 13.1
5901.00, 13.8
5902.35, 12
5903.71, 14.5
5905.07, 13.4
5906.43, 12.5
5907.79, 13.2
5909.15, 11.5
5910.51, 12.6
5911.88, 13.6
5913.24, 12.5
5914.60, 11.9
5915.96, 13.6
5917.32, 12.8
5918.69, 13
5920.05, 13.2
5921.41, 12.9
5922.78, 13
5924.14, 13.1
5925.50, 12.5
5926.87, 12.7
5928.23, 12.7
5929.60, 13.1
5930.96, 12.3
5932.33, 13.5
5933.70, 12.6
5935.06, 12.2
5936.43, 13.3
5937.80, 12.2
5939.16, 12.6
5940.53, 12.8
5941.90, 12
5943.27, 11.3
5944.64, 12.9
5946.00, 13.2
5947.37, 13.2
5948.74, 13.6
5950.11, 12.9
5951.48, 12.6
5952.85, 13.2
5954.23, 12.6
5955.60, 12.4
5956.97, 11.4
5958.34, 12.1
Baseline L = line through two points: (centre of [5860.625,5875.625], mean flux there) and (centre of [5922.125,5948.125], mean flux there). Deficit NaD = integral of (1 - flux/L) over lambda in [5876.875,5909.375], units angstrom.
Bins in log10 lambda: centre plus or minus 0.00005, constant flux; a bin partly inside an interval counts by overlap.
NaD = 1.9 angstrom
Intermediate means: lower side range 12.9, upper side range 12.7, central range 12.1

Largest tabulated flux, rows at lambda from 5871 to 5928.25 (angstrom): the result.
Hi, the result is 14.5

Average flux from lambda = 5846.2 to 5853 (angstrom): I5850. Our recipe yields 13.1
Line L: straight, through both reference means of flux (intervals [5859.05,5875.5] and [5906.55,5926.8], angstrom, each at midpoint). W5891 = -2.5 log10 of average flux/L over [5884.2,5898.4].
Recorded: 0.16 mag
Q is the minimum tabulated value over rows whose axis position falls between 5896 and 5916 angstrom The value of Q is 10.9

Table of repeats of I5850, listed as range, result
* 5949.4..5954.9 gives 12.8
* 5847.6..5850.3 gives 12.9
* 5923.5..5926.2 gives 12.8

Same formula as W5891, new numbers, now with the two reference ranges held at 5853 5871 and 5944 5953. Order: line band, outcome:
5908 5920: 0.01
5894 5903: 0.05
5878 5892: 0.10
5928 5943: 0.03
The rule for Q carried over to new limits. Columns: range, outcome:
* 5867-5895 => 6.67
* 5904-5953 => 11.3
